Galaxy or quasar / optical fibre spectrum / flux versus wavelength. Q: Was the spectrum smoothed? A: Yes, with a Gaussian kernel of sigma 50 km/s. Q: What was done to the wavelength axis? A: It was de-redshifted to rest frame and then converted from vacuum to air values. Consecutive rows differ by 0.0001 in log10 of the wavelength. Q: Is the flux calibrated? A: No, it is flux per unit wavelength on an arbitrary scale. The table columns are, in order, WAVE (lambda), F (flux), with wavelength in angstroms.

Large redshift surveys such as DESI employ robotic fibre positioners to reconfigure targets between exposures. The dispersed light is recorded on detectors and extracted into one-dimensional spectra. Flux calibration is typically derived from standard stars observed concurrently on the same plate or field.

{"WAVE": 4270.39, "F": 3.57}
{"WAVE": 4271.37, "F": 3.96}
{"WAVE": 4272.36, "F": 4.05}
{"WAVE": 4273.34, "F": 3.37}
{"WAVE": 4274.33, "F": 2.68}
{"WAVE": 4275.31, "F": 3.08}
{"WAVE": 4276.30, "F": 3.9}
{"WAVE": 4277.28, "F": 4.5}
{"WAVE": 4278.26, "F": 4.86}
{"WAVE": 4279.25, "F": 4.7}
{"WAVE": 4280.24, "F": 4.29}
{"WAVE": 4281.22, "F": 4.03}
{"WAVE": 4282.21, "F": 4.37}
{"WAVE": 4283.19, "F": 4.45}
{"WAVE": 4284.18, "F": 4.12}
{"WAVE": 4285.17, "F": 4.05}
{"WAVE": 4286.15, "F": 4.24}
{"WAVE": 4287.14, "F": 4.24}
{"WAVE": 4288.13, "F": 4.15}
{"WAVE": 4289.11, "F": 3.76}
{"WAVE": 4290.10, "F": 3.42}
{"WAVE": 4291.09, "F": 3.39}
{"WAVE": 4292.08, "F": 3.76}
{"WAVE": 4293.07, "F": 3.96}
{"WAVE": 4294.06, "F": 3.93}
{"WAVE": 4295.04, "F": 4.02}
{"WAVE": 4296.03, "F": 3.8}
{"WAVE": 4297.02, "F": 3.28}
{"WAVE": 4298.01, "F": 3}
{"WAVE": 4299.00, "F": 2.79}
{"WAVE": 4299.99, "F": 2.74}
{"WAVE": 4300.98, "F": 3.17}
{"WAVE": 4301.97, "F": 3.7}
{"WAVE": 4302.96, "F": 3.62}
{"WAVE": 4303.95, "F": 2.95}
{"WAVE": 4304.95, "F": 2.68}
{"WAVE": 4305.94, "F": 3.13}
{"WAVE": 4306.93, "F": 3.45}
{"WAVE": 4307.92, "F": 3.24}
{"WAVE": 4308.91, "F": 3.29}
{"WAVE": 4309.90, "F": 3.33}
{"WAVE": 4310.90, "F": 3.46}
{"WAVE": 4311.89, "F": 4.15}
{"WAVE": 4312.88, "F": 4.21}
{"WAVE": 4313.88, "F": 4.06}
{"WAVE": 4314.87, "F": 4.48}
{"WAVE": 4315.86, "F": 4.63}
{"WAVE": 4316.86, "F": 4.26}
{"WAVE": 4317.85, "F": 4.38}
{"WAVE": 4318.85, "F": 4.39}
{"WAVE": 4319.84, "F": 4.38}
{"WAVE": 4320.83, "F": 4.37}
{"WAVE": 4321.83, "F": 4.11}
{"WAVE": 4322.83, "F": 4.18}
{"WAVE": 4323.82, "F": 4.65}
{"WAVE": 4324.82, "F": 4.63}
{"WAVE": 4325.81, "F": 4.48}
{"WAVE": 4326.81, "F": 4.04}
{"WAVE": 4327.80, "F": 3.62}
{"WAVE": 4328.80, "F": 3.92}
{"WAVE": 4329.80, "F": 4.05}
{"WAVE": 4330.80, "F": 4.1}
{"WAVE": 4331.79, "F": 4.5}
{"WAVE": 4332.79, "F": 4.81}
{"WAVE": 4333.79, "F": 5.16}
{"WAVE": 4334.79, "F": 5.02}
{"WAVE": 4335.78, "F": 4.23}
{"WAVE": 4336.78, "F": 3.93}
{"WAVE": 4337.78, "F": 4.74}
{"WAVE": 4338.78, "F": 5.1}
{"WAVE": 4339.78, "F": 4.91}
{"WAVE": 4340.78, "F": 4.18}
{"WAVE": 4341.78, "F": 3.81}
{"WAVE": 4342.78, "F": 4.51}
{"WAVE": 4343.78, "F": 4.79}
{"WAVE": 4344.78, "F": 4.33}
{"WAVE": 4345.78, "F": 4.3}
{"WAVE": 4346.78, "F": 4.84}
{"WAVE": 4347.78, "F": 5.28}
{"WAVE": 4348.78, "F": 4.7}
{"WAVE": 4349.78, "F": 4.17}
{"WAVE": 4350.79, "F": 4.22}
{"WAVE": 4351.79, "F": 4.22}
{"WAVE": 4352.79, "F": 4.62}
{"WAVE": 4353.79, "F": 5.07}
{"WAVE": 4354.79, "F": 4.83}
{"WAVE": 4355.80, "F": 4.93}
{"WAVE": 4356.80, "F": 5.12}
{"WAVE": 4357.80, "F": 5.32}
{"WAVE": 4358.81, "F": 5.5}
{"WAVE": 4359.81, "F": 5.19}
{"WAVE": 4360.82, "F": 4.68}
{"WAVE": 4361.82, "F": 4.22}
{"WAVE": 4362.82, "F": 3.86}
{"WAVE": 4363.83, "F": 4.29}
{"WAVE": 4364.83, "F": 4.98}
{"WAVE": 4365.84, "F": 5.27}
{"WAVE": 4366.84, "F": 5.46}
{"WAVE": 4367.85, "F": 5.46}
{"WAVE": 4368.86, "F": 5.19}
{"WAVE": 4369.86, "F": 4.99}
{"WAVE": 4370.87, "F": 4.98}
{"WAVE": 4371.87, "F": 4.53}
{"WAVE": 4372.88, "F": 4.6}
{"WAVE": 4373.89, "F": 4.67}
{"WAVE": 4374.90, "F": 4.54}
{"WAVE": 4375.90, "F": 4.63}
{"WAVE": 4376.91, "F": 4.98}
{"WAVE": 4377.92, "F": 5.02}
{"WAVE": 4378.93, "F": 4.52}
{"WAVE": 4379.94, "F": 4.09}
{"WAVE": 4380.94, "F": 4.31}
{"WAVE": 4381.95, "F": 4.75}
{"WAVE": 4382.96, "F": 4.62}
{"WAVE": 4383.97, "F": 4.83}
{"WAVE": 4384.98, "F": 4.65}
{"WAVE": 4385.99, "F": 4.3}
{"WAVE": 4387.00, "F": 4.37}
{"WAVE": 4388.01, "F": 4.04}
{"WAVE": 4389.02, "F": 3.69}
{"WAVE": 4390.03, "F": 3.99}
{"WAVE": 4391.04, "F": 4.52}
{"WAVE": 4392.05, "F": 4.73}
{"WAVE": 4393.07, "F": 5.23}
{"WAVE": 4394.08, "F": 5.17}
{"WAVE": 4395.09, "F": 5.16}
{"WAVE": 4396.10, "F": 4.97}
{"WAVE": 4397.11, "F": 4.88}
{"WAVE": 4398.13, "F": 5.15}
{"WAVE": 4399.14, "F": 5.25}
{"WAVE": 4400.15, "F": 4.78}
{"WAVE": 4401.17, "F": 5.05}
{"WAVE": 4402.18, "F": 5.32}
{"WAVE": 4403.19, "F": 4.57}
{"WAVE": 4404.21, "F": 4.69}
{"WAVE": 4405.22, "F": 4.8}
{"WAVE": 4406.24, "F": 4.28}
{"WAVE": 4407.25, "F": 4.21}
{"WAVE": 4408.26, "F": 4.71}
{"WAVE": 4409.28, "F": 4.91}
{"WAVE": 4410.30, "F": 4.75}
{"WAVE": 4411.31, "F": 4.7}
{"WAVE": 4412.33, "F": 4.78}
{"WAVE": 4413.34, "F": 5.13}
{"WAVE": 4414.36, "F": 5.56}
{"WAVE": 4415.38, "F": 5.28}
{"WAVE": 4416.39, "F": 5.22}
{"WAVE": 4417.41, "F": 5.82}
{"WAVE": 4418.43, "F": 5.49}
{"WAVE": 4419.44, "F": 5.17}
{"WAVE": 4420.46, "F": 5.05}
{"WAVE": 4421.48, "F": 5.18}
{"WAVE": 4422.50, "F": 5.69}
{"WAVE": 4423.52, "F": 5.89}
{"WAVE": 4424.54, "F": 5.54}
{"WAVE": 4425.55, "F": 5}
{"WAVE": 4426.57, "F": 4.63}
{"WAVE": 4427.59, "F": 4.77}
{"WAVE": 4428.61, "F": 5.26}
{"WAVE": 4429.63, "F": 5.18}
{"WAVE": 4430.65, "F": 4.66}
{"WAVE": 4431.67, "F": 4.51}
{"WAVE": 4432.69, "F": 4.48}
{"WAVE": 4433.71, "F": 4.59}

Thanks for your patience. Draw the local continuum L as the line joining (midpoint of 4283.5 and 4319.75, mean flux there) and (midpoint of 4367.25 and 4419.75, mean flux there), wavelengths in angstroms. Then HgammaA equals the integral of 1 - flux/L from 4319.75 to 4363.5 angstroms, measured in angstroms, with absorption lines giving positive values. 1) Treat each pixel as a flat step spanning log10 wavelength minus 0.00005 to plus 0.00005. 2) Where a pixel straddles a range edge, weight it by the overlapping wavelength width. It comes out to -3.6 angstroms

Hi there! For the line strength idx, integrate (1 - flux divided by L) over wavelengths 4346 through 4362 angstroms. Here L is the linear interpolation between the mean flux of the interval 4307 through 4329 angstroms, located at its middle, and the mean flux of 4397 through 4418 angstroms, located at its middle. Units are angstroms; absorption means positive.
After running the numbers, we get -1.3 angstroms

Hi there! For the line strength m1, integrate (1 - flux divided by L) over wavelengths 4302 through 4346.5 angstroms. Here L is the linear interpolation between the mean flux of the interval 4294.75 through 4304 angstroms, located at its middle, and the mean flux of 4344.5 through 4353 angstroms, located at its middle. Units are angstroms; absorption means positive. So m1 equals -2.5 angstroms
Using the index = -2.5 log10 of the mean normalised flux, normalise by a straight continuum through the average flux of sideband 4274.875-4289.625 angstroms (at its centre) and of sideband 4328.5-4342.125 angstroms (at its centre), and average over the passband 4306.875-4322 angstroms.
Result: 0.09 mag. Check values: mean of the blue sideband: 4.19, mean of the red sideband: 4.48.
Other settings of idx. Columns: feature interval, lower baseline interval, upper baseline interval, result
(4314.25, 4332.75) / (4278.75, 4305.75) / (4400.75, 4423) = -1.1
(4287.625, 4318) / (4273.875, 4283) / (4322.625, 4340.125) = 4.5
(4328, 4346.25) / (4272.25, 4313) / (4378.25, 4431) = -1.3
